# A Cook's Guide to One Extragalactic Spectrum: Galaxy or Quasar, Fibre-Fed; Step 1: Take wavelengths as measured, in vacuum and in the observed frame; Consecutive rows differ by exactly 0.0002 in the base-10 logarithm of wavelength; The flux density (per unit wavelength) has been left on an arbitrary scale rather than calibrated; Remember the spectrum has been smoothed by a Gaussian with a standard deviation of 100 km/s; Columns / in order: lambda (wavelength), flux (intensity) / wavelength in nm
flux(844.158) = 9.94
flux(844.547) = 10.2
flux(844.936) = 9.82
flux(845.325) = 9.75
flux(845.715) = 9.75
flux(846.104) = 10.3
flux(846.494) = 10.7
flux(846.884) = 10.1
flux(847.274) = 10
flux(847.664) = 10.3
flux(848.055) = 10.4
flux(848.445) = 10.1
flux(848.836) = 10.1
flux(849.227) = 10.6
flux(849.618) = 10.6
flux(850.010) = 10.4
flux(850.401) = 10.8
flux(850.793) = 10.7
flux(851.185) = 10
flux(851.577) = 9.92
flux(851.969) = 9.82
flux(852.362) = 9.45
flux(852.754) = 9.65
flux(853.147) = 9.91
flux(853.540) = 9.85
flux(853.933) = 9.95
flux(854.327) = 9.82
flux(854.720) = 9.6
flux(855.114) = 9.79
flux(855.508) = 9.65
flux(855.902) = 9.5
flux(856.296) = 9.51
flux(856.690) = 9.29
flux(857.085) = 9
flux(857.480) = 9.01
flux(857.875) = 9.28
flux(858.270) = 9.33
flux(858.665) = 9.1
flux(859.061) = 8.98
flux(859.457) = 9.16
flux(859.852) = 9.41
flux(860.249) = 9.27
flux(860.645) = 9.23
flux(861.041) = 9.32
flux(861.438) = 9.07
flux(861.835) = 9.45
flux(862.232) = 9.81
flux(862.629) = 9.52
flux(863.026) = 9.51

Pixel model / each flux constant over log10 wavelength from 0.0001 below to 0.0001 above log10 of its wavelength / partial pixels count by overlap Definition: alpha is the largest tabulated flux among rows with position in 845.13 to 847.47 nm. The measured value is 10.7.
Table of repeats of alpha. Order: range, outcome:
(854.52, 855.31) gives 9.79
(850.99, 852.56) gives 10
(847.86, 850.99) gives 10.8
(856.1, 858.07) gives 9.51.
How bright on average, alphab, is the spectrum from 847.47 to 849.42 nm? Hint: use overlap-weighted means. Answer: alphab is 10.3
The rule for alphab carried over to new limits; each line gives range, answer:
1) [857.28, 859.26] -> 9.14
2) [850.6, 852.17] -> 10.1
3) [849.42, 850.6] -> 10.6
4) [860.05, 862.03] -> 9.26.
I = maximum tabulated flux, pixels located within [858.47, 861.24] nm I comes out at 9.41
